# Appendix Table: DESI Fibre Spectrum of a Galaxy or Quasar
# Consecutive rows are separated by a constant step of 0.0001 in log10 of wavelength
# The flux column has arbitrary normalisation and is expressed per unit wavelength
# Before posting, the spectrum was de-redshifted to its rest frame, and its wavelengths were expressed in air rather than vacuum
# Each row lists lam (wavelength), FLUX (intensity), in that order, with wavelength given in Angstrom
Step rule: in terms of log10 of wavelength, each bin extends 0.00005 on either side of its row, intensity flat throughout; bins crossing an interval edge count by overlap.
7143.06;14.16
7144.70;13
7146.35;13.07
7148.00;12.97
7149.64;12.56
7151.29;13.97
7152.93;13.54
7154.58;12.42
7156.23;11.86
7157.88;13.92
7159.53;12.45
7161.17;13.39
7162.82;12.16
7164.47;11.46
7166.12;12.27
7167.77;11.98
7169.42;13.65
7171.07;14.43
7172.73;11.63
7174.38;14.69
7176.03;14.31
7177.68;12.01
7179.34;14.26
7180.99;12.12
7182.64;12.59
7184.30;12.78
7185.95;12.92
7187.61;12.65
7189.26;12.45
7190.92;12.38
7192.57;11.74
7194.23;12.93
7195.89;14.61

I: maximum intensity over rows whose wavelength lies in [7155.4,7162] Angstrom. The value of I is 13.92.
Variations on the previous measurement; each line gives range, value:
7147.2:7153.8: 13.97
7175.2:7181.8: 14.31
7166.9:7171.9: 14.43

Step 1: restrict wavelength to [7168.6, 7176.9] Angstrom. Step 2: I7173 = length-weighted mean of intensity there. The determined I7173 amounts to 13.7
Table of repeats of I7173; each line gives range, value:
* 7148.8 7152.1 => 13.3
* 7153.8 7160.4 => 12.7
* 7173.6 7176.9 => 14.5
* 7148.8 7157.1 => 12.9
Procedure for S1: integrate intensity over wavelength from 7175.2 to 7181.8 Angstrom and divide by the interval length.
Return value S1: 13.2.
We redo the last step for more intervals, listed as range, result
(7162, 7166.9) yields 12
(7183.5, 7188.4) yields 12.8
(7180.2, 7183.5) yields 12.4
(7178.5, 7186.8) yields 12.9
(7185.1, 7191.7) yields 12.6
